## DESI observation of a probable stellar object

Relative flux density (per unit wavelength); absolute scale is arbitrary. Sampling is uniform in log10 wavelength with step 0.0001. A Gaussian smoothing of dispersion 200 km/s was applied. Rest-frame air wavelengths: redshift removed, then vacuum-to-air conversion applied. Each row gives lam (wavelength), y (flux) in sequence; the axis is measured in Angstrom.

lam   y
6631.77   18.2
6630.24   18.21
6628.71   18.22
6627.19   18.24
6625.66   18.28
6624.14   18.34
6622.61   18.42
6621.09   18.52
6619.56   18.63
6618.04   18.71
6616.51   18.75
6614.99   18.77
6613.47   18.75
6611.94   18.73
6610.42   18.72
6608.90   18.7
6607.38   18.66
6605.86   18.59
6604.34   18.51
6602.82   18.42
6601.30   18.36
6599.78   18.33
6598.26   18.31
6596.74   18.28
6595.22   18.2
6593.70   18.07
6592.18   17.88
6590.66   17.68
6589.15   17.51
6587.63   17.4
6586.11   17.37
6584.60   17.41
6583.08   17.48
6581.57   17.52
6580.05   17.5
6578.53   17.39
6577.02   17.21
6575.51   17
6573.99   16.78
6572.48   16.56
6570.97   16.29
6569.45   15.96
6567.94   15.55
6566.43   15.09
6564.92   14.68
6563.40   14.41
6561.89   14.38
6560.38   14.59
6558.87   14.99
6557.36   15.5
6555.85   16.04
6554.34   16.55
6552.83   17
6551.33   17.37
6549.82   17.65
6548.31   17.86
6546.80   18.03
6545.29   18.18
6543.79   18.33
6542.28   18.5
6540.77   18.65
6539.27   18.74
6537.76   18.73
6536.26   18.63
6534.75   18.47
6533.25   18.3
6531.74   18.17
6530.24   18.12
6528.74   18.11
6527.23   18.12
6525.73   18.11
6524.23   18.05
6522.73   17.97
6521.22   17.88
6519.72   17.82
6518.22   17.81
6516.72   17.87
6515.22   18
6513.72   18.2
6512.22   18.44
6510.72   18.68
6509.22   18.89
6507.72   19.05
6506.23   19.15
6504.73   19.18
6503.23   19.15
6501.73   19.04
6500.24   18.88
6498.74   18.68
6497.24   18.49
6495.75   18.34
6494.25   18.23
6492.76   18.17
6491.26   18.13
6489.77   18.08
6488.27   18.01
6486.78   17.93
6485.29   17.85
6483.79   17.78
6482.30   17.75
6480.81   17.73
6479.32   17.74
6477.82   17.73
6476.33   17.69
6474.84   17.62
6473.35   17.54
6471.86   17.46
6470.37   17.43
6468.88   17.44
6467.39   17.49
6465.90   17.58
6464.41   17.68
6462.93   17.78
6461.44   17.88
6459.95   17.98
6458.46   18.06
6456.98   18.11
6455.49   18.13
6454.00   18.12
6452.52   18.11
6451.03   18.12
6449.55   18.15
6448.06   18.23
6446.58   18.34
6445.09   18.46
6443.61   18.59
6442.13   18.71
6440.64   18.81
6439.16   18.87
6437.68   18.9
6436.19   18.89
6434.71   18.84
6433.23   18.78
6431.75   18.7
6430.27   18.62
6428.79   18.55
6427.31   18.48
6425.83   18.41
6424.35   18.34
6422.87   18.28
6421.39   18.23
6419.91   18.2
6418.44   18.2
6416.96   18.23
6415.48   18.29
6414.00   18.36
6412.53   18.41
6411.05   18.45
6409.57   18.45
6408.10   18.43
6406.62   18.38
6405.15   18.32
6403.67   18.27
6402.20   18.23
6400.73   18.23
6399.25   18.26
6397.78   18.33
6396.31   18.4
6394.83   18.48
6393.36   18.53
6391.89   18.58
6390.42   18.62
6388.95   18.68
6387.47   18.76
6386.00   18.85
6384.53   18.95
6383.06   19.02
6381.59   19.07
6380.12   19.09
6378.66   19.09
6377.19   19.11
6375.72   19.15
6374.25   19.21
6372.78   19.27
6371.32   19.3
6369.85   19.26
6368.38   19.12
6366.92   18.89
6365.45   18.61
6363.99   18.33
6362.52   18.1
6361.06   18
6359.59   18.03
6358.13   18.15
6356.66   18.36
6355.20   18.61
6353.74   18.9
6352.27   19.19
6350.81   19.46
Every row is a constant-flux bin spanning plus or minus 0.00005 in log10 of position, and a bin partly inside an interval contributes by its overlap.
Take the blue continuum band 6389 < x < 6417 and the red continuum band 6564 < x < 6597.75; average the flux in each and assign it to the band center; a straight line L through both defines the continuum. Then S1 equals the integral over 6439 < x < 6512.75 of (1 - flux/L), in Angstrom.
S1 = -1.5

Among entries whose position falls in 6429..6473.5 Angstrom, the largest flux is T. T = 18.9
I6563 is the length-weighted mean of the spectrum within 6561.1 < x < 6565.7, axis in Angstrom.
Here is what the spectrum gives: 14.5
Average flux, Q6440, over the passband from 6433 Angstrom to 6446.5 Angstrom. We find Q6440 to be 18.7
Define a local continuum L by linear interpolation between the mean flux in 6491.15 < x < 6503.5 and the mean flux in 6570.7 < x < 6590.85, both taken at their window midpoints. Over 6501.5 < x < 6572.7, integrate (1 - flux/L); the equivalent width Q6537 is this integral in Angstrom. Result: 1.74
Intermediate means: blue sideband 18.6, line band 17.5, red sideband 17.2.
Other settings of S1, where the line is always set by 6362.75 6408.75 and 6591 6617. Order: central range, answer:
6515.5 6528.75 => 0.42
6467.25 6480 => 0.72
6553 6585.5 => 4.11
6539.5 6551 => 0.22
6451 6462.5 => 0.36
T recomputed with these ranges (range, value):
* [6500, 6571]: 19.18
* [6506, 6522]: 19.15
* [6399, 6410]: 18.45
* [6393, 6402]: 18.53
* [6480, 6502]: 19.04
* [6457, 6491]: 18.08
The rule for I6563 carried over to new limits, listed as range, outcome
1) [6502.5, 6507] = 19.2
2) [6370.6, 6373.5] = 19.3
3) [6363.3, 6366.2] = 18.5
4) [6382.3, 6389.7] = 18.8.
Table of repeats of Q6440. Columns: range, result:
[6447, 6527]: 18.1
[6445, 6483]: 17.8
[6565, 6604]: 17.3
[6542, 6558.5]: 17.3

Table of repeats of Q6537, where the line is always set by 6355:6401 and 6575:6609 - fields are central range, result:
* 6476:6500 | 0.3 Angstrom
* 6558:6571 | 2.1 Angstrom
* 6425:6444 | -0.2 Angstrom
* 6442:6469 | 0.5 Angstrom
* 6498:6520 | -0.5 Angstrom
